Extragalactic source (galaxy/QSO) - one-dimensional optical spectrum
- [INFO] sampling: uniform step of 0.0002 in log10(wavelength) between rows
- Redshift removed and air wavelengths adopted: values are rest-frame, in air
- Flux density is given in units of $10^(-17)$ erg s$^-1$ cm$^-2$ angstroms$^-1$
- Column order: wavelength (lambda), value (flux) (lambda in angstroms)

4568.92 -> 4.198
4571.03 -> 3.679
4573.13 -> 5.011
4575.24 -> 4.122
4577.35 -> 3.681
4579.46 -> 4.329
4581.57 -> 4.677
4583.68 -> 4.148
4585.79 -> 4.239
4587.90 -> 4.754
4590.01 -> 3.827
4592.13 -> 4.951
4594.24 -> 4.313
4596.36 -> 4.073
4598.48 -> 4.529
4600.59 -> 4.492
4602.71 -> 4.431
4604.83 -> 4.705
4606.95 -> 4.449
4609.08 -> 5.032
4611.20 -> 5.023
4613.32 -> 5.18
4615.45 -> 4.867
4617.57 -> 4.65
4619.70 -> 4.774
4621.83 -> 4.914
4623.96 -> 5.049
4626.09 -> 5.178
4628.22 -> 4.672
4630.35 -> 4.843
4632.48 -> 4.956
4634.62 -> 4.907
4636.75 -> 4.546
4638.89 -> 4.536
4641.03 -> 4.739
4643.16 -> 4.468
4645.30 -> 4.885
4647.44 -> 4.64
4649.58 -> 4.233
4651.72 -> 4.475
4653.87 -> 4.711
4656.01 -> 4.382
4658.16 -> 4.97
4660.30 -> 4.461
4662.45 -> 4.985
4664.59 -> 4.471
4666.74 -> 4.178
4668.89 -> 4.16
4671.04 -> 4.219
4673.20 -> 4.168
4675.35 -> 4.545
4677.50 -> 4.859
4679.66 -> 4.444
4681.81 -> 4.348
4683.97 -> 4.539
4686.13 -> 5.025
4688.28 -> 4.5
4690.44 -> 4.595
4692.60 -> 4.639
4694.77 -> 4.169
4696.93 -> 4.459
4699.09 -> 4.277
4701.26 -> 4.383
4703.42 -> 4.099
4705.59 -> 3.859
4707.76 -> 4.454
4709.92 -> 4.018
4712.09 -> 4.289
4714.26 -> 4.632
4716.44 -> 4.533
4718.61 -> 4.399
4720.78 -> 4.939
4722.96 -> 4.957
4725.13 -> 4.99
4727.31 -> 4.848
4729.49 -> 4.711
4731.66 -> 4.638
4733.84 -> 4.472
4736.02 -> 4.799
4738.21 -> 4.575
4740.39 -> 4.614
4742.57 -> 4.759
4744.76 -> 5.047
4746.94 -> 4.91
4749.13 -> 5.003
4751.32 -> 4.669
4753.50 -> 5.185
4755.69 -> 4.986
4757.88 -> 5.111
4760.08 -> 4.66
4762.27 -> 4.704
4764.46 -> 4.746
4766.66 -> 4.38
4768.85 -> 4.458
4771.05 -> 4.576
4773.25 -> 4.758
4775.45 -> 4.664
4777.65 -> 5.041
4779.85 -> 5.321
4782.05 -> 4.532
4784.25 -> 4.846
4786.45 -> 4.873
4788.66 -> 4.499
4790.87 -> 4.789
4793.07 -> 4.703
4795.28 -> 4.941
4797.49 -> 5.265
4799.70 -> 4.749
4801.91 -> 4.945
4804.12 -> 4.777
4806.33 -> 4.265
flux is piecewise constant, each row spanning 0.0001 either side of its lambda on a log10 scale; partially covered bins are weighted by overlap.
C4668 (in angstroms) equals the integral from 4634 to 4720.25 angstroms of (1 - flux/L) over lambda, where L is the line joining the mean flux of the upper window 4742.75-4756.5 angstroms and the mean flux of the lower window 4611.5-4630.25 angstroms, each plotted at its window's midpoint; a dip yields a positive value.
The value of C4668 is 7.9 angstroms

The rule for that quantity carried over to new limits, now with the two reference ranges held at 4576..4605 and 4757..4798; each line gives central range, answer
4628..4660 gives -1.32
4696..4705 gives 0.63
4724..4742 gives -0.13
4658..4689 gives 0.20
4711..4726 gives -0.10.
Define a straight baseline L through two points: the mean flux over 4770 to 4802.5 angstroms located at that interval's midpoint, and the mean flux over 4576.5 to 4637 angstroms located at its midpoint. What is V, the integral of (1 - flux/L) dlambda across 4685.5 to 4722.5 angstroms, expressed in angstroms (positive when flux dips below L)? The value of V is 2.4 angstroms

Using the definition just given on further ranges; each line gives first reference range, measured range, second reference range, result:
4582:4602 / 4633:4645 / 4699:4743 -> -0.62 angstroms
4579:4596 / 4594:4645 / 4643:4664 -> -2.54 angstroms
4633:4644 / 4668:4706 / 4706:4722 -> 0.88 angstroms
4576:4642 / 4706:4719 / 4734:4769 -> 1.05 angstroms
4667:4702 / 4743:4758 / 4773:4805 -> -0.85 angstroms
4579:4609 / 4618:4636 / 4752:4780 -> -1.53 angstroms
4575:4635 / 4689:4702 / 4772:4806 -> 0.82 angstroms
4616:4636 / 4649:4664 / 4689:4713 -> 0.10 angstroms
